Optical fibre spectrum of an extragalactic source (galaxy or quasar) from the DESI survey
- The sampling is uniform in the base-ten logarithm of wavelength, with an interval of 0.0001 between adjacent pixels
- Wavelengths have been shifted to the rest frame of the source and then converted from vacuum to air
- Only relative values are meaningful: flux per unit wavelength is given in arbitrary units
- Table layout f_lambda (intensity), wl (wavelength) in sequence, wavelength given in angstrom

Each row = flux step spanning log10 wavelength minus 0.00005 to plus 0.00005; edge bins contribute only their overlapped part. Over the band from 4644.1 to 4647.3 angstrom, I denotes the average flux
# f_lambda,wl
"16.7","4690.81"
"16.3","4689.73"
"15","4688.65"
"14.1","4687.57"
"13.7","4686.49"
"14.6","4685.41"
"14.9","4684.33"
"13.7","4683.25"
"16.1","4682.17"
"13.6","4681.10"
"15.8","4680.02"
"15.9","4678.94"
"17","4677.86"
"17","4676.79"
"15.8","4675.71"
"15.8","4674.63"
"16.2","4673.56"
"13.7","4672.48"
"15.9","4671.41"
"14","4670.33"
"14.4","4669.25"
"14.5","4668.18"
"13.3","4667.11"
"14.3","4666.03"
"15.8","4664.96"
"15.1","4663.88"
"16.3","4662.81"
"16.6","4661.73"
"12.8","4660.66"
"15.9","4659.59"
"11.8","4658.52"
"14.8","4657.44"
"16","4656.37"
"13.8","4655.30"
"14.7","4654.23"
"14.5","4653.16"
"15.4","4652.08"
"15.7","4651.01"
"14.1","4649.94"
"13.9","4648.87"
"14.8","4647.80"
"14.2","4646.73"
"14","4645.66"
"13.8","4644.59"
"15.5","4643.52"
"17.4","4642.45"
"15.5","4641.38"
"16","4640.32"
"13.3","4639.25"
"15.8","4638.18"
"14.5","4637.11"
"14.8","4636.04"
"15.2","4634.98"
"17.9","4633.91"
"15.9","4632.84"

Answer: 14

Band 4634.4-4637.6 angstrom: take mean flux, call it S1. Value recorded 14.9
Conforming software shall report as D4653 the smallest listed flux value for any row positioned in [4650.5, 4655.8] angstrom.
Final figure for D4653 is 13.8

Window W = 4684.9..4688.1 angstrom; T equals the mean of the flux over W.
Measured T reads 14.1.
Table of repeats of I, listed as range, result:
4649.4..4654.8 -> 14.9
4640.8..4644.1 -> 16.1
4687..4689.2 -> 14.5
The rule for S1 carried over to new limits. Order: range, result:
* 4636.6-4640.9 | 14.9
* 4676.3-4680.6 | 16.4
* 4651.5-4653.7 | 14.9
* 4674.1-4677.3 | 16.2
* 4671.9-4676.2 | 15.4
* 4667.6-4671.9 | 14.7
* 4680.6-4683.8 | 14.5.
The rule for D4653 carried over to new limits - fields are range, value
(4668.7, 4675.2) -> 13.7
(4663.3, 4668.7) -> 13.3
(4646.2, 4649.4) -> 13.9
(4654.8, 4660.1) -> 11.8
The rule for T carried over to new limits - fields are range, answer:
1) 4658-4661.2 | 13.6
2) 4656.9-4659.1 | 13.3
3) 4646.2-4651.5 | 14.5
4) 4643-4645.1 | 14.6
